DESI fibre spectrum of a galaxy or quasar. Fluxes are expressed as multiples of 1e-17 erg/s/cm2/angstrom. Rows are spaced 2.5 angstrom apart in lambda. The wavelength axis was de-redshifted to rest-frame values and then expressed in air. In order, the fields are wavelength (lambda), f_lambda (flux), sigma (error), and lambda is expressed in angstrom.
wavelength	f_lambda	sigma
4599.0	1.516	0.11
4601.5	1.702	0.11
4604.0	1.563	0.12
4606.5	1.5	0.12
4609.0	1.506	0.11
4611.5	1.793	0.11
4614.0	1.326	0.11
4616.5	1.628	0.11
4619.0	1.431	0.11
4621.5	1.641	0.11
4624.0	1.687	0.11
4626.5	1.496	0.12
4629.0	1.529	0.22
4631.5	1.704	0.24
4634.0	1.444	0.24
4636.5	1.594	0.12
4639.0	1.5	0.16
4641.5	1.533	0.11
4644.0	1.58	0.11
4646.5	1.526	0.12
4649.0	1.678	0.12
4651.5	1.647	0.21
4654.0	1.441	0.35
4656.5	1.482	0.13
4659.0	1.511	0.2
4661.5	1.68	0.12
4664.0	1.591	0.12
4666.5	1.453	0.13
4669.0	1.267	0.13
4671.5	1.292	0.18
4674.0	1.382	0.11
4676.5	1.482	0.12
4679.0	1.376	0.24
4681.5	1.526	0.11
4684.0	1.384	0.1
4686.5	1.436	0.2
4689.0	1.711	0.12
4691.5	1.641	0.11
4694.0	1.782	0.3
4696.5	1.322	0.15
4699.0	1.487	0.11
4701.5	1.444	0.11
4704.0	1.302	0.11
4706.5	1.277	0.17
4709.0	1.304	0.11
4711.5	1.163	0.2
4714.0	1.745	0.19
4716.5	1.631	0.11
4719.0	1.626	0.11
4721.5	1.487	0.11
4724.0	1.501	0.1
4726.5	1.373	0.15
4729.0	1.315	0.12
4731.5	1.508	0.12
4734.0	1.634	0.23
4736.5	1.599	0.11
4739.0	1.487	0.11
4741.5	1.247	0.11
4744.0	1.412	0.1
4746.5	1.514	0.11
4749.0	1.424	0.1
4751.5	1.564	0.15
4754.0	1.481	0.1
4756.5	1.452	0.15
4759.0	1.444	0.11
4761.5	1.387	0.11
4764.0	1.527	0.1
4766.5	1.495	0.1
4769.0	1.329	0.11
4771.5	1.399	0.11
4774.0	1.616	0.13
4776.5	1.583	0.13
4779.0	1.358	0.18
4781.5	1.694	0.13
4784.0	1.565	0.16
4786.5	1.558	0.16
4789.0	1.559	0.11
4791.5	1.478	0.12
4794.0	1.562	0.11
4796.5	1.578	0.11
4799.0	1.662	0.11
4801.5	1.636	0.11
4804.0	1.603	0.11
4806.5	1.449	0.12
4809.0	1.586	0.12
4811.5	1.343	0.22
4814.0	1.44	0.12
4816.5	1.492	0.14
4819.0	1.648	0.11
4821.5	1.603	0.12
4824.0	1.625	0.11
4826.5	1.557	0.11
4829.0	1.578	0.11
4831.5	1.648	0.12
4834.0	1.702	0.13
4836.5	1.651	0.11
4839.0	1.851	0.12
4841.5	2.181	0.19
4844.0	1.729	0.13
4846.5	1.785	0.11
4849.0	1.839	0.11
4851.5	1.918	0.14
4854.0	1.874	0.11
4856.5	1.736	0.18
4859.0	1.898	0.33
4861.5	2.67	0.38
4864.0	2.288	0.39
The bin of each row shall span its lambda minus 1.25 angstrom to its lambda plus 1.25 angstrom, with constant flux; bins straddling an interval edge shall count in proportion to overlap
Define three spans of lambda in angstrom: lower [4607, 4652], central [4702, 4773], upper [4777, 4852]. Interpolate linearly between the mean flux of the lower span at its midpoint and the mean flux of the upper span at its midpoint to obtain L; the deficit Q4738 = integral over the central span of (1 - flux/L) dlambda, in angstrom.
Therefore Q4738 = 6.6 angstrom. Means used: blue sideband 1.57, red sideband 1.63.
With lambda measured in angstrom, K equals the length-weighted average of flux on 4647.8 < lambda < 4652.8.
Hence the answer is 1.66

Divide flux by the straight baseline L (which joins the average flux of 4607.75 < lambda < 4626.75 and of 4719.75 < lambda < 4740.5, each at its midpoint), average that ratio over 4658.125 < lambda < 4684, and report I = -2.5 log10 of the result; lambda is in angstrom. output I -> 0.06 mag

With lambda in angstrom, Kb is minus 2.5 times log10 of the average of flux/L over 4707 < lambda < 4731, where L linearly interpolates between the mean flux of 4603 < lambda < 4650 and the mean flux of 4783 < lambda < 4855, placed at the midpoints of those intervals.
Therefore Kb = 0.103 mag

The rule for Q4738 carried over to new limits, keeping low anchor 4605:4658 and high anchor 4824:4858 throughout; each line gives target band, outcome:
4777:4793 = 1.62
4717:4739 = 1.93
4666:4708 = 4.37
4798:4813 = 1.64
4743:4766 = 2.90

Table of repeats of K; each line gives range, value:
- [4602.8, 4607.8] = 1.53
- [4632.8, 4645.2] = 1.53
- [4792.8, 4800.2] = 1.6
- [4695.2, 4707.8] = 1.37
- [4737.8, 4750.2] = 1.42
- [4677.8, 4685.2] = 1.43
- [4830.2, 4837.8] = 1.67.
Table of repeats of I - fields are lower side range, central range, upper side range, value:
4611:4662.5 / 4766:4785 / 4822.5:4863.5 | 0.161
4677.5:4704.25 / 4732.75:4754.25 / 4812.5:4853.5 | 0.064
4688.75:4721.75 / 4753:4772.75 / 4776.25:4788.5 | 0.070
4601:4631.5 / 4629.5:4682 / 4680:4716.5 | 0.010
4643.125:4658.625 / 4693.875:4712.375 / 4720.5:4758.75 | 0.104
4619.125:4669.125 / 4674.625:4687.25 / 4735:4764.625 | 0.061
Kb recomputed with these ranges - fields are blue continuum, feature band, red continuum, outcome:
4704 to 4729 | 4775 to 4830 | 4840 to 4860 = 0.108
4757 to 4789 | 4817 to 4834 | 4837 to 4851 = 0.102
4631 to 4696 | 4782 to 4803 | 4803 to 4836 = -0.017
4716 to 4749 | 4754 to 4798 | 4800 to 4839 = 0.019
